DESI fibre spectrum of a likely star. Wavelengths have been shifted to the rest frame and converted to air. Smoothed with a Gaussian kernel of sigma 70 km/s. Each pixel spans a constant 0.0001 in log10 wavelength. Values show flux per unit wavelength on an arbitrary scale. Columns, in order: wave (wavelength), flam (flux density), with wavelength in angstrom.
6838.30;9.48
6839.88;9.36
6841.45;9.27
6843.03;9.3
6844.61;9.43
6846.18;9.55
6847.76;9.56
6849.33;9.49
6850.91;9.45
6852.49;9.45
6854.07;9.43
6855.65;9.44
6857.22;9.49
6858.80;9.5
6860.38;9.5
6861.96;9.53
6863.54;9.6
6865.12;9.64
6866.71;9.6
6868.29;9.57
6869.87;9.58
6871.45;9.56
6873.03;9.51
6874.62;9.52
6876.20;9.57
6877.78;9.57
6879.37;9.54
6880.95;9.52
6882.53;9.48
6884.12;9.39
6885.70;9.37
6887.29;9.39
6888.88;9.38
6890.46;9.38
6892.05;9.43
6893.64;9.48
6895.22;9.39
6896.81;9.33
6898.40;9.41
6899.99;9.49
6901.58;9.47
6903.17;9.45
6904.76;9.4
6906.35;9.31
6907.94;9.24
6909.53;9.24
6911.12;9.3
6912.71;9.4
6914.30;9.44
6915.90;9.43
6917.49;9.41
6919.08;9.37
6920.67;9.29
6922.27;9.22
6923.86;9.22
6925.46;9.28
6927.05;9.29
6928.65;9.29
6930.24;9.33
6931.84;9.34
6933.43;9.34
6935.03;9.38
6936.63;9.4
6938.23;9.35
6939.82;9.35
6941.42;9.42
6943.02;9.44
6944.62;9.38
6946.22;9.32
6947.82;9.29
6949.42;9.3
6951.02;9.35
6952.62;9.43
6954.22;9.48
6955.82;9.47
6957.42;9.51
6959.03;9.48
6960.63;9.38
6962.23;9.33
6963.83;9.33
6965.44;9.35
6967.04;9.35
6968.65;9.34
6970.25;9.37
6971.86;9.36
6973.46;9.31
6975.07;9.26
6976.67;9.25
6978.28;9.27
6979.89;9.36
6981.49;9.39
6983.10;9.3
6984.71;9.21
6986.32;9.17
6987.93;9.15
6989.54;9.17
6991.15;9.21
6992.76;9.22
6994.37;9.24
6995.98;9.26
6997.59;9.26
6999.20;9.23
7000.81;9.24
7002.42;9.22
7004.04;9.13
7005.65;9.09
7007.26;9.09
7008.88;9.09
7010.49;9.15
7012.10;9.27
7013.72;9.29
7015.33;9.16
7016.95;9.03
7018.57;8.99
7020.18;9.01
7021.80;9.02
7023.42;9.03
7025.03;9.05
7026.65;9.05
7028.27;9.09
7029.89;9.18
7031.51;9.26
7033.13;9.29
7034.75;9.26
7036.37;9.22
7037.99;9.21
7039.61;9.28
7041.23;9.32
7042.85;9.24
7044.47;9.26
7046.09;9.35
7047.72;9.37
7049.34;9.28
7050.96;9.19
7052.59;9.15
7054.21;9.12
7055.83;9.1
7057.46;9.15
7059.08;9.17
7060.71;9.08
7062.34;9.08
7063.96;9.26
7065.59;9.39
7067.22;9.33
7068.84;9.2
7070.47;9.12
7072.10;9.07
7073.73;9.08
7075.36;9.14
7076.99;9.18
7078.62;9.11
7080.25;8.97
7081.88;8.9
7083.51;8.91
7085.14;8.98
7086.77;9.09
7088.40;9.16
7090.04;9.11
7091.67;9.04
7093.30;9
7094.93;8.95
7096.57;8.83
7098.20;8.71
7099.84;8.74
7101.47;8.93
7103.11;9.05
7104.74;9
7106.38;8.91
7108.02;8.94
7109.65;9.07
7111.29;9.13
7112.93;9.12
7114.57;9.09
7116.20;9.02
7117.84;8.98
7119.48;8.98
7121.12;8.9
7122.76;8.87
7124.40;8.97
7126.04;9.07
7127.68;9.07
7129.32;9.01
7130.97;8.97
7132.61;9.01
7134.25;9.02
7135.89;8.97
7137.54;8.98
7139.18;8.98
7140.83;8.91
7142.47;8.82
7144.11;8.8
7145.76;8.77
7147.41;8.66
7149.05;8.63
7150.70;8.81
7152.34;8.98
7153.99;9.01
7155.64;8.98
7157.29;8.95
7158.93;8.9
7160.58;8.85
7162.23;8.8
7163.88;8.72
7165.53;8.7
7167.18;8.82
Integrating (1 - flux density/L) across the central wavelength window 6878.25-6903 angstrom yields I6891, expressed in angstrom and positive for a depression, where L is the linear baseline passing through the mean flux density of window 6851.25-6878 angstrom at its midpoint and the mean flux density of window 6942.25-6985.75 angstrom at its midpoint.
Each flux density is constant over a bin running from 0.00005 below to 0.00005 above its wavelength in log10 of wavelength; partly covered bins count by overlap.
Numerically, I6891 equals 0.14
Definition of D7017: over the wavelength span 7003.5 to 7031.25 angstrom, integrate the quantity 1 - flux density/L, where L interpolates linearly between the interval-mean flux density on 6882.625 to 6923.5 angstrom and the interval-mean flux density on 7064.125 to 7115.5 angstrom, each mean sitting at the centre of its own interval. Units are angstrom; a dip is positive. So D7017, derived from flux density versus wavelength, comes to 0.2 angstrom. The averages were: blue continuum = 9.38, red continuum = 9.04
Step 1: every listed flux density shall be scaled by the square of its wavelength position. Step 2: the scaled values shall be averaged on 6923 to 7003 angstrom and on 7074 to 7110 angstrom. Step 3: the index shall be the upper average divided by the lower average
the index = 1.00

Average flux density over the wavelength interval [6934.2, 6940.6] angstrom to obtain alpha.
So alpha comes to 9.37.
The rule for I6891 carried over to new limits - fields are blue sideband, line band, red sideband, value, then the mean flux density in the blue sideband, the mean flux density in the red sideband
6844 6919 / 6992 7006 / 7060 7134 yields 0.0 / 9.46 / 9.03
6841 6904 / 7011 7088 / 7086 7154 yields -0.5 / 9.48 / 8.95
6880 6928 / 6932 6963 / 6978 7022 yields -0.3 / 9.37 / 9.19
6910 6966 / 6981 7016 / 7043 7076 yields 0.3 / 9.36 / 9.2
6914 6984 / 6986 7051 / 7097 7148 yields 0.0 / 9.35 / 8.95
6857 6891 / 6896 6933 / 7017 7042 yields 0.3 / 9.51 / 9.15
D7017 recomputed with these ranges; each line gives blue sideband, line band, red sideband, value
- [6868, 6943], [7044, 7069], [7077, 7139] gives -0.3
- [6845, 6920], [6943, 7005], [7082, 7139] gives -0.3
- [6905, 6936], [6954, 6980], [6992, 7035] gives -0.3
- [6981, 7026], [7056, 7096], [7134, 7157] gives -0.4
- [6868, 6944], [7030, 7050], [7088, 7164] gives -0.3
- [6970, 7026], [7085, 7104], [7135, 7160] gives 0.1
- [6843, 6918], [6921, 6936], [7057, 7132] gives 0.1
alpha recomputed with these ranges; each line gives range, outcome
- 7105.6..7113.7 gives 9.03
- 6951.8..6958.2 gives 9.48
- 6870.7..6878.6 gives 9.54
